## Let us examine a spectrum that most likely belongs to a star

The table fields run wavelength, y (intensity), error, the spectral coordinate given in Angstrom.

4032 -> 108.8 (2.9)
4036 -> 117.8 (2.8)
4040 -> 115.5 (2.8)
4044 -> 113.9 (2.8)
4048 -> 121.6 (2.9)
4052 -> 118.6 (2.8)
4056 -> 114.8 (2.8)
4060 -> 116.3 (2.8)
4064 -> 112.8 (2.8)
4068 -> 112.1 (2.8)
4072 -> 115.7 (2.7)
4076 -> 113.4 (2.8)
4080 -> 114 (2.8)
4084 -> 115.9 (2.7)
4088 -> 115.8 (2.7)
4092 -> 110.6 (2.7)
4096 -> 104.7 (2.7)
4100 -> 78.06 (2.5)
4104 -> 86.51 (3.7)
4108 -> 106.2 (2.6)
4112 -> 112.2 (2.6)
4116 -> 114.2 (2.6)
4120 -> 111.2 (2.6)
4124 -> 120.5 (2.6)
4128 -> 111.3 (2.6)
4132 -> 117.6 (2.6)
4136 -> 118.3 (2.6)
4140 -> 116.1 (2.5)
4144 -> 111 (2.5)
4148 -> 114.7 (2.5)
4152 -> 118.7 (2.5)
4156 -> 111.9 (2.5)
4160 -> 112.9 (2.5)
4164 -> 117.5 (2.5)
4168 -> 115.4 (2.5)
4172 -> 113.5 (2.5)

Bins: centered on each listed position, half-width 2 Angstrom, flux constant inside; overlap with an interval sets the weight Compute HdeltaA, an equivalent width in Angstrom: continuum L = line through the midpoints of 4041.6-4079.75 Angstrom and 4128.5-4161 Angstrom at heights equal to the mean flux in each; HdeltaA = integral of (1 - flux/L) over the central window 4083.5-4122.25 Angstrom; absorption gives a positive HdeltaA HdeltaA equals 3.4 Angstrom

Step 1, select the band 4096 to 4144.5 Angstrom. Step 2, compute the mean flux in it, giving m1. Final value 108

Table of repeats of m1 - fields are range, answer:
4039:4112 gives 110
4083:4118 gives 105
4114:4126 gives 115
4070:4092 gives 115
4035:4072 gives 116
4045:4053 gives 120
